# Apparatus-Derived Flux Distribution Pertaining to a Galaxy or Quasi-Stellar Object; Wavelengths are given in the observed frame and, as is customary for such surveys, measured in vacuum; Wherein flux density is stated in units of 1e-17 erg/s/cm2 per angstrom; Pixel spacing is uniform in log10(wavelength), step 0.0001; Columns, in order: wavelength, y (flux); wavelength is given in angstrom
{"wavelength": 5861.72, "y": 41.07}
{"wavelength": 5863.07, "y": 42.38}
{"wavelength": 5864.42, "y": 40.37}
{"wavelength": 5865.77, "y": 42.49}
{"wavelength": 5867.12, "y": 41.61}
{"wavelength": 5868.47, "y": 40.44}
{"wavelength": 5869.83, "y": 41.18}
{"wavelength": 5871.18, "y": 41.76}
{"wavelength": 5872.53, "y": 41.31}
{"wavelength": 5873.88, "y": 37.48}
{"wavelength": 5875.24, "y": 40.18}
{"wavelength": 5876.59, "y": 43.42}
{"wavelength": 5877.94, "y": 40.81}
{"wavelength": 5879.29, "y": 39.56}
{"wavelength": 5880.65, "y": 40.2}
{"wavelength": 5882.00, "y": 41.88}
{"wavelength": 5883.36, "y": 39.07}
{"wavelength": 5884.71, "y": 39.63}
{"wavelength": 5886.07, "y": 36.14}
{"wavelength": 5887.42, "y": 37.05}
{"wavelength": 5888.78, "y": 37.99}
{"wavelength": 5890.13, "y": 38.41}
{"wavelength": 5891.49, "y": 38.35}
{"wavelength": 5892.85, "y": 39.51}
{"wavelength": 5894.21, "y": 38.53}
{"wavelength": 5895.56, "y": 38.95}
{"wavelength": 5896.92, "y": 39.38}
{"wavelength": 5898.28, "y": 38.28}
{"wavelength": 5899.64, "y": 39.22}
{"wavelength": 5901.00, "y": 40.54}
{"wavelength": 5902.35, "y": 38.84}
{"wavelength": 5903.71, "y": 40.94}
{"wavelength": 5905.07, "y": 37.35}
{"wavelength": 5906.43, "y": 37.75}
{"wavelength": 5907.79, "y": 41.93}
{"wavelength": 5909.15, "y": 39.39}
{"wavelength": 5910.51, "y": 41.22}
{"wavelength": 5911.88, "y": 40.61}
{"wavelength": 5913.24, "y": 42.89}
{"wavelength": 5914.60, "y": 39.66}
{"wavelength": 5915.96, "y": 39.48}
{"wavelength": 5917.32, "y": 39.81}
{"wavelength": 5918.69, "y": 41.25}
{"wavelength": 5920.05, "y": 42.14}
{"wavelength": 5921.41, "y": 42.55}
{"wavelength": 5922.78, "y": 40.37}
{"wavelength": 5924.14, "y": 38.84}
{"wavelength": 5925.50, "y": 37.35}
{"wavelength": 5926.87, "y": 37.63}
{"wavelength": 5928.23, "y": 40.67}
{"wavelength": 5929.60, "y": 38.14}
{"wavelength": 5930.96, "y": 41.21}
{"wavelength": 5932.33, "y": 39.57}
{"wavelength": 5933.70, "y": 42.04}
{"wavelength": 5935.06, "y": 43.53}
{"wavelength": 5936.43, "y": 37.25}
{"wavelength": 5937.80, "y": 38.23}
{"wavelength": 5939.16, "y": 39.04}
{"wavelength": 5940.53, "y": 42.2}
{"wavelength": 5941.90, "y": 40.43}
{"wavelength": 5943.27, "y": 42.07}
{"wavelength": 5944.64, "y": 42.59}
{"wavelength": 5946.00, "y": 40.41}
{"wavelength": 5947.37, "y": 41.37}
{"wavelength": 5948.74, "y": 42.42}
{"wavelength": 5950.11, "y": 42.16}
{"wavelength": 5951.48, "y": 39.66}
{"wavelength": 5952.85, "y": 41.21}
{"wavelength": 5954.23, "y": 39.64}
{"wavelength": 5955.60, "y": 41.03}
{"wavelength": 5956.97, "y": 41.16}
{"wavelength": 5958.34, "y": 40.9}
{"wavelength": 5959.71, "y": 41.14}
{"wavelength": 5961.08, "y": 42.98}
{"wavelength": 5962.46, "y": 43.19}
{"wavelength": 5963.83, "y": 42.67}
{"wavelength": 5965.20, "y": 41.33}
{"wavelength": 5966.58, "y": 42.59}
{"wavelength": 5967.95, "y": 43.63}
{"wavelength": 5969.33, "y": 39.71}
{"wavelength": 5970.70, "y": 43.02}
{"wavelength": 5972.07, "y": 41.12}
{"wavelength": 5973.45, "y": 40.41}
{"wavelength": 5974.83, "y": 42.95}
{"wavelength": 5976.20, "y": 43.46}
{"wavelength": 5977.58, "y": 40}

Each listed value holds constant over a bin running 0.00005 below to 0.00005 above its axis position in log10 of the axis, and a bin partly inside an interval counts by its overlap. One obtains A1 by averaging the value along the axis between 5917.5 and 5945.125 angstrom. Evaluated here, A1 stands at 40.3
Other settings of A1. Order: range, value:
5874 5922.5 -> 39.8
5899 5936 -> 40.2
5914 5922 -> 40.8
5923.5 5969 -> 40.8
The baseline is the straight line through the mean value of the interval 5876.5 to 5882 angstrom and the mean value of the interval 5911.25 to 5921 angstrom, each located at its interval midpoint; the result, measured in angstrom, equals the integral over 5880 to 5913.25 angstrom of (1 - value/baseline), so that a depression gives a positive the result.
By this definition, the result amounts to 1.3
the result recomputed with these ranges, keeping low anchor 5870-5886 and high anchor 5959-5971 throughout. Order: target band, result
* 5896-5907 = 0.5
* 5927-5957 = 0.8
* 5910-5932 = 0.6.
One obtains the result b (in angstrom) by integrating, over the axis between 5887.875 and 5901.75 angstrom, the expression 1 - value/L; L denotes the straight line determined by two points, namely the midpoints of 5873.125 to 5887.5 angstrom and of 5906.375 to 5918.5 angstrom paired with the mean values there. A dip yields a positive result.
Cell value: 0.4 angstrom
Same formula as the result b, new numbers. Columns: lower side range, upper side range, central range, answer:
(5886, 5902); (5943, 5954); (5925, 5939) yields 0.3 angstrom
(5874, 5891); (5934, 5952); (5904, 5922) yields -0.1 angstrom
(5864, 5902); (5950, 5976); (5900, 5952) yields 0.5 angstrom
